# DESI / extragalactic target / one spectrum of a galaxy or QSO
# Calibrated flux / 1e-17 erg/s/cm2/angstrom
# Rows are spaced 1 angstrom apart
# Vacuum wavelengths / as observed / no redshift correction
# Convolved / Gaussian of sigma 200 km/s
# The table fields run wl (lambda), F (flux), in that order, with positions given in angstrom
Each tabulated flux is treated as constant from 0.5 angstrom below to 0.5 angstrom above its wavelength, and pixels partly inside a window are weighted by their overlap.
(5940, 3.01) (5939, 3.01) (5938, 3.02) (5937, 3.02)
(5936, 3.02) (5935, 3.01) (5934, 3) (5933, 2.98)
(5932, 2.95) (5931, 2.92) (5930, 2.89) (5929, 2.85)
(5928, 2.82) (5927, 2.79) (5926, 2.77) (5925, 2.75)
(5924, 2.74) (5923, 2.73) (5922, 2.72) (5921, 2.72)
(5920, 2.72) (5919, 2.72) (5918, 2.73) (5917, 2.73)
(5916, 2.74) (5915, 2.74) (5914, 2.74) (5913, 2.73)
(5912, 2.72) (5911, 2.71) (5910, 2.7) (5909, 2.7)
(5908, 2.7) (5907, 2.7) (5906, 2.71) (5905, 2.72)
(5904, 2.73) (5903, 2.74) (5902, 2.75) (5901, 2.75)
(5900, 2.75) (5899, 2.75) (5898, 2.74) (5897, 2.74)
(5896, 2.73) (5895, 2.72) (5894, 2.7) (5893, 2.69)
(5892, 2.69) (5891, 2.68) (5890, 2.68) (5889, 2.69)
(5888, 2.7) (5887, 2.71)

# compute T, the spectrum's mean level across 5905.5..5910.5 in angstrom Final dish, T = 2.7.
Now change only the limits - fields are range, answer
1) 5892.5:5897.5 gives 2.72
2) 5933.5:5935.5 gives 3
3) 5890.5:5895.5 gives 2.7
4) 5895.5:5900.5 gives 2.74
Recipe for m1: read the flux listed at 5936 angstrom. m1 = 3.02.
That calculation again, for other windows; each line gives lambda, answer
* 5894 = 2.7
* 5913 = 2.73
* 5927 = 2.79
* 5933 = 2.98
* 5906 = 2.71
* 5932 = 2.95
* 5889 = 2.69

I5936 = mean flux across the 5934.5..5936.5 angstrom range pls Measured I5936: 3.01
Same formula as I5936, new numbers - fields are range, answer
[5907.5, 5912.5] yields 2.71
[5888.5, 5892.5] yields 2.69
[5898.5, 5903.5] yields 2.75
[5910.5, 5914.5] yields 2.73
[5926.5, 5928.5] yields 2.8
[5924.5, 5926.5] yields 2.76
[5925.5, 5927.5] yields 2.78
